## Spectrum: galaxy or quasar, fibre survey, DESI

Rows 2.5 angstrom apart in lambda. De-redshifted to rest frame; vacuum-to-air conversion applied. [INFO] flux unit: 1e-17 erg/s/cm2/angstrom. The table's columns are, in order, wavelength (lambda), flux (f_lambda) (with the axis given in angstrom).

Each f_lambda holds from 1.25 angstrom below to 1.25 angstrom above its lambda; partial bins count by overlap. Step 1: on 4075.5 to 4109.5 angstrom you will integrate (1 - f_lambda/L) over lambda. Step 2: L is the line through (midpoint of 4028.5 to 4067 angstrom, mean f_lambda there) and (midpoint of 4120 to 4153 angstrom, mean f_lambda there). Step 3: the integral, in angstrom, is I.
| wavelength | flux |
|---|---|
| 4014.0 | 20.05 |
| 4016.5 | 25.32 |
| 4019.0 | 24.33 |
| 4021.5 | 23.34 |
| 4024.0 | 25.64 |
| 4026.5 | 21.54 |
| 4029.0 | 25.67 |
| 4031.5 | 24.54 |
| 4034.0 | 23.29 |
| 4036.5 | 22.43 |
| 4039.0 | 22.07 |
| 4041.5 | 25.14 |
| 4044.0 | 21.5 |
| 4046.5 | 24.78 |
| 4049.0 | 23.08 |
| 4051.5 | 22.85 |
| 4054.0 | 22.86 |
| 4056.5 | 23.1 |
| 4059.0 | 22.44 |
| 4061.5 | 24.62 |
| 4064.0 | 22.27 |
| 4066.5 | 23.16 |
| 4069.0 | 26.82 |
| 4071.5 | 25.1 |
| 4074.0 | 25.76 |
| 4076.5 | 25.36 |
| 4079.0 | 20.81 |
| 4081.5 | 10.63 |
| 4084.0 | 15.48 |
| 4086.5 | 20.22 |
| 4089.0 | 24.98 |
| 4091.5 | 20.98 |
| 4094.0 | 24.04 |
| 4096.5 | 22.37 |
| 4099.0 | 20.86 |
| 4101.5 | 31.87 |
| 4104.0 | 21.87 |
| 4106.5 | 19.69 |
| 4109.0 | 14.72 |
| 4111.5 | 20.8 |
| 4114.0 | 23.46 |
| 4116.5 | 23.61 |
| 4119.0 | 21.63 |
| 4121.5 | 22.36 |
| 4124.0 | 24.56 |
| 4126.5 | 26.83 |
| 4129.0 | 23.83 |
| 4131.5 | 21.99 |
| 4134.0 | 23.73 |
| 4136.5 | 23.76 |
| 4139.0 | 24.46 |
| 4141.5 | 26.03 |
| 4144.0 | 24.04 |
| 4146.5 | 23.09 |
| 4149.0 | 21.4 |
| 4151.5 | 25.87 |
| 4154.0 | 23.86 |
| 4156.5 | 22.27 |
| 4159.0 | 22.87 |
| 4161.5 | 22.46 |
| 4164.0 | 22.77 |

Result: 3.7 angstrom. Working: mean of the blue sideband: 23.3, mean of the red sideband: 24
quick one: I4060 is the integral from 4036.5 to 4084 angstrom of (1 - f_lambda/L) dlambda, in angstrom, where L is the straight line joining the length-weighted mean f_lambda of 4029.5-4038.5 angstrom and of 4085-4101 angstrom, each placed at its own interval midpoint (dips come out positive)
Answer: 0.8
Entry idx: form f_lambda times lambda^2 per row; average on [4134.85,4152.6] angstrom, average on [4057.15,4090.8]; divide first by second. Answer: 1.13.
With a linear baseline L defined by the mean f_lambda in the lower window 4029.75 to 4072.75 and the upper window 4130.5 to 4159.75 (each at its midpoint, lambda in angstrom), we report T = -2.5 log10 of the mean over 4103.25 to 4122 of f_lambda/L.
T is 0.13 mag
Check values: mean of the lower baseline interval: 23.6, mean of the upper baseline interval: 23.6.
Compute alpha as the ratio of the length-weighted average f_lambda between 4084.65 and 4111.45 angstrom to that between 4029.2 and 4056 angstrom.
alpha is 0.9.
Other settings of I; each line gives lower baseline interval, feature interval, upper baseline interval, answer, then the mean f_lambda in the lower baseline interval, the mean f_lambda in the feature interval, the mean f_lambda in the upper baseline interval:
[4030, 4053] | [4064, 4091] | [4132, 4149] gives 1.9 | 23.3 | 21.8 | 23.9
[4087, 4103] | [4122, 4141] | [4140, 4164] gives -0.4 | 24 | 24.2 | 23.5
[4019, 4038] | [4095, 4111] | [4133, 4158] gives 1.3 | 23.8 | 21.9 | 23.8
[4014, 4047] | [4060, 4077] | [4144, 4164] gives -0.8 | 23.7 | 24.7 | 23.2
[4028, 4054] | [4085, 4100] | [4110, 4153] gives 0.9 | 23.5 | 22.2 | 23.6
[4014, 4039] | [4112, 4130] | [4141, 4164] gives -0.1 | 23.7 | 23.6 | 23.4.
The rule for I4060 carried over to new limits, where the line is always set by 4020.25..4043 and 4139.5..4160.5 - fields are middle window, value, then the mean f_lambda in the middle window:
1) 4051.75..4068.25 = 0.4 angstrom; 23.2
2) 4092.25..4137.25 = 1.6 angstrom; 22.9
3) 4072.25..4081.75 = 0.7 angstrom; 21.9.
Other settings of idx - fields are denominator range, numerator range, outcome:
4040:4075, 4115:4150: 1.03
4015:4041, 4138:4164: 1.05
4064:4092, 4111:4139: 1.10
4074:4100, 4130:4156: 1.17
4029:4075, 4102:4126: 0.95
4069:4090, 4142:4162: 1.13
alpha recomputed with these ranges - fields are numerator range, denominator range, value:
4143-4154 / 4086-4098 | 1.04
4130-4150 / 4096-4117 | 1.07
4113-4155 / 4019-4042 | 1.00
